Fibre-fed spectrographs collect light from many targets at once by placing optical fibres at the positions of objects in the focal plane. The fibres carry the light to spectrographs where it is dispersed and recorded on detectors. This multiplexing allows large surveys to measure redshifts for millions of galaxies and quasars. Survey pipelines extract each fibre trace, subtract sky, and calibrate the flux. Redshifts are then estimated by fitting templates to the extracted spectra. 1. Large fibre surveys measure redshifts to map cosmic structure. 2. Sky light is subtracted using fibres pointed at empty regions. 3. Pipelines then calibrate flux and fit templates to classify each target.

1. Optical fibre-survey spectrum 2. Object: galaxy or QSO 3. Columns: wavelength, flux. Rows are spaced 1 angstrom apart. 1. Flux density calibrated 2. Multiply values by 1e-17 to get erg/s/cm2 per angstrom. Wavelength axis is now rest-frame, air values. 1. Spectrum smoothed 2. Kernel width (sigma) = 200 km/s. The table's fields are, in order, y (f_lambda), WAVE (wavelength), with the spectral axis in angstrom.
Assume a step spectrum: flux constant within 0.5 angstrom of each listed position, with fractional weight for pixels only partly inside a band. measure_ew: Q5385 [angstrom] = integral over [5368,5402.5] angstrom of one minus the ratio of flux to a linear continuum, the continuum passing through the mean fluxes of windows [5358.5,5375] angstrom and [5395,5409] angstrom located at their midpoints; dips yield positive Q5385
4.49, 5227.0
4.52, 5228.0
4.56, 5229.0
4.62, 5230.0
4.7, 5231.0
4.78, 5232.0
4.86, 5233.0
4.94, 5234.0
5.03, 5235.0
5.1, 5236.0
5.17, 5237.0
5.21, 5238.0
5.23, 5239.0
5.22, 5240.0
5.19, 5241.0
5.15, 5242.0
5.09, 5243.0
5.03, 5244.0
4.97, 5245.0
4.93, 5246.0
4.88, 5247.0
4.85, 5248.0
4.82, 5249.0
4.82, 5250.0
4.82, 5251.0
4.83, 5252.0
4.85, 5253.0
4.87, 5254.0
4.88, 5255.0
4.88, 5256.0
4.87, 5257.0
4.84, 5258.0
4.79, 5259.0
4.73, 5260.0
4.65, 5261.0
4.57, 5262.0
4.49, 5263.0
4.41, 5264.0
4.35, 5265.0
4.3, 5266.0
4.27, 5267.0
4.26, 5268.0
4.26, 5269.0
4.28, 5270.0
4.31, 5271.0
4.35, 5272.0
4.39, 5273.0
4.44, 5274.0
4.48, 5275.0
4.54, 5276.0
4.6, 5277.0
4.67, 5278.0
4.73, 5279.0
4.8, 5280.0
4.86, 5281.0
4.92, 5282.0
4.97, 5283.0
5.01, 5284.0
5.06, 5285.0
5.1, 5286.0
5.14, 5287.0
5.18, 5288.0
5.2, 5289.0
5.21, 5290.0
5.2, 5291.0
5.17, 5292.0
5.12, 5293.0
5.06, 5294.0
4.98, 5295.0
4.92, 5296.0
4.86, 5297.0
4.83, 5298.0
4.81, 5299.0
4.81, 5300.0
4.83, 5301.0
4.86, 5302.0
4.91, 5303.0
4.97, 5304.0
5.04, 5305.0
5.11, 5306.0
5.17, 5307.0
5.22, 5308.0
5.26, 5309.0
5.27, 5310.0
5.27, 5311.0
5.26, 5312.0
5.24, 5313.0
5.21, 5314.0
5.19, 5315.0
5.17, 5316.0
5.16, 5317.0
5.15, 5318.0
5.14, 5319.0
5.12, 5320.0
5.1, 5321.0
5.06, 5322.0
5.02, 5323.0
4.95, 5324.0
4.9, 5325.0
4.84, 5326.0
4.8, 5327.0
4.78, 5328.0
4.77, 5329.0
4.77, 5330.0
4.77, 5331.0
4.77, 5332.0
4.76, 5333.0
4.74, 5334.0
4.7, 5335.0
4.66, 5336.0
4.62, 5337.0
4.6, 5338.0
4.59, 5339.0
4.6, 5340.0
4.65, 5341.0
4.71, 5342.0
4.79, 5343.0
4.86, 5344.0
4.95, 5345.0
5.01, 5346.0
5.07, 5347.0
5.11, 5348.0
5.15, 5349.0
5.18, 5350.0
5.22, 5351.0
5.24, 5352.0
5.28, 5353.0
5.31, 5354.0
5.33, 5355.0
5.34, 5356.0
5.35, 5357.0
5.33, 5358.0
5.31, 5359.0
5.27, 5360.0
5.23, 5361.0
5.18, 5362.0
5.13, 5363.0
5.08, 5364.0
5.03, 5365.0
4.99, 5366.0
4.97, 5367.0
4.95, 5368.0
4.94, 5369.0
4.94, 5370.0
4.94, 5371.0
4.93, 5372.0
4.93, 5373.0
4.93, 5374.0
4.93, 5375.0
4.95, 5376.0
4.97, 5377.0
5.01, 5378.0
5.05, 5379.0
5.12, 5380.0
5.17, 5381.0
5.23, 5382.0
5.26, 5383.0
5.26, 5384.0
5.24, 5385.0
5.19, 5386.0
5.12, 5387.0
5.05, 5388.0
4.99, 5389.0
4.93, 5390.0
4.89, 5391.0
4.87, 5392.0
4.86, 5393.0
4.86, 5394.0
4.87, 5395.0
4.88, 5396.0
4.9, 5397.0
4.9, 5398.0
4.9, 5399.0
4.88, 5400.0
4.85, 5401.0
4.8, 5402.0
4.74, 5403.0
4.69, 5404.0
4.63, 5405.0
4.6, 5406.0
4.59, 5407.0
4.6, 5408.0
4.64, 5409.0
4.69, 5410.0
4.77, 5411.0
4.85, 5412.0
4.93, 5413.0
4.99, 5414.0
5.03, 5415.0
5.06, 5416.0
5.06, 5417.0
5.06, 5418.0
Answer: -0.63 angstrom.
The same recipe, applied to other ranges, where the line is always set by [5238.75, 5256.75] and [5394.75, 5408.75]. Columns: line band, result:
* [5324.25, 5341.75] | 0.5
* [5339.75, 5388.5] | -2.7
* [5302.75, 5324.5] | -1.2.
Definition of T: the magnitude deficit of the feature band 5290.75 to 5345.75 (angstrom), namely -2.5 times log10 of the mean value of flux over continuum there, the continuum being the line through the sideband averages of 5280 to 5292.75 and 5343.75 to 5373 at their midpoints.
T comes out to 0.03 mag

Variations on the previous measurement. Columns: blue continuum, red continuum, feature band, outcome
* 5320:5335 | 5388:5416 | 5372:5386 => -0.05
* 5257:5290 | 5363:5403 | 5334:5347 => 0.03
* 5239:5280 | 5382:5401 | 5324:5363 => -0.02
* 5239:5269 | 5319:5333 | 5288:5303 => -0.03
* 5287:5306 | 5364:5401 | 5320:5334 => 0.03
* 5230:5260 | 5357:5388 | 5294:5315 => -0.01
